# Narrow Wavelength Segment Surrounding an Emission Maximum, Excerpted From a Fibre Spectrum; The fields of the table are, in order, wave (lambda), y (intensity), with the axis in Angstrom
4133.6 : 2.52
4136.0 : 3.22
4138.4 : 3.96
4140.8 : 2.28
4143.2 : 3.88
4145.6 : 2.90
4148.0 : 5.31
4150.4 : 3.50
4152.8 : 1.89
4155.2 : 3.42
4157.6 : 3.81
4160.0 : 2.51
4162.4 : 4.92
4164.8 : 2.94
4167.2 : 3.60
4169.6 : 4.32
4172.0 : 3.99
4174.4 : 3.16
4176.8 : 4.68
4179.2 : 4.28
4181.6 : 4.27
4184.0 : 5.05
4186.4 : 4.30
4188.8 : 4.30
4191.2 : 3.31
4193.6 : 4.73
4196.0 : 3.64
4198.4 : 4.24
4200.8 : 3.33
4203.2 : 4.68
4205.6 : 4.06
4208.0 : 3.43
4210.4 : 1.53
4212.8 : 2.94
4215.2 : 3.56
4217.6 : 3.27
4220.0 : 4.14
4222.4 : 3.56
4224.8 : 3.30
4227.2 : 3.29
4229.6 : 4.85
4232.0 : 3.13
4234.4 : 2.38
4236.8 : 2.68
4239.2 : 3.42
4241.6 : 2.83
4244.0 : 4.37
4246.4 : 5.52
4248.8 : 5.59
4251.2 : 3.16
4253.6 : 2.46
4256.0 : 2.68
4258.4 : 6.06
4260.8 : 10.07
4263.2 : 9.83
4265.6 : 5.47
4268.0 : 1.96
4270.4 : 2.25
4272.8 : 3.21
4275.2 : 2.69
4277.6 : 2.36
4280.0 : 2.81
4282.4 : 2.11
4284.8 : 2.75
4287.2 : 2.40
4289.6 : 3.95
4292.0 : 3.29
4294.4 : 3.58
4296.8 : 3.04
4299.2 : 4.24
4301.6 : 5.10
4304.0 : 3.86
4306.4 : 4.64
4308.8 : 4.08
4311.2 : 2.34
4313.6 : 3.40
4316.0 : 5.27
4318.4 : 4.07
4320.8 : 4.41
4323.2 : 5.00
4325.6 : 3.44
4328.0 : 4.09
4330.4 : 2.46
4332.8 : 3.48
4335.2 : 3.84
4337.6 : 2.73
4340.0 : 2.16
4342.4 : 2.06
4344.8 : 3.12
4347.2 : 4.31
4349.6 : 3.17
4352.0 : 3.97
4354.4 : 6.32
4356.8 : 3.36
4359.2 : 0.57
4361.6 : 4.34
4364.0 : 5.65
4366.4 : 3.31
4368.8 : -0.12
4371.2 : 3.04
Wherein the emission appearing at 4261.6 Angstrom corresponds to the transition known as [O II]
